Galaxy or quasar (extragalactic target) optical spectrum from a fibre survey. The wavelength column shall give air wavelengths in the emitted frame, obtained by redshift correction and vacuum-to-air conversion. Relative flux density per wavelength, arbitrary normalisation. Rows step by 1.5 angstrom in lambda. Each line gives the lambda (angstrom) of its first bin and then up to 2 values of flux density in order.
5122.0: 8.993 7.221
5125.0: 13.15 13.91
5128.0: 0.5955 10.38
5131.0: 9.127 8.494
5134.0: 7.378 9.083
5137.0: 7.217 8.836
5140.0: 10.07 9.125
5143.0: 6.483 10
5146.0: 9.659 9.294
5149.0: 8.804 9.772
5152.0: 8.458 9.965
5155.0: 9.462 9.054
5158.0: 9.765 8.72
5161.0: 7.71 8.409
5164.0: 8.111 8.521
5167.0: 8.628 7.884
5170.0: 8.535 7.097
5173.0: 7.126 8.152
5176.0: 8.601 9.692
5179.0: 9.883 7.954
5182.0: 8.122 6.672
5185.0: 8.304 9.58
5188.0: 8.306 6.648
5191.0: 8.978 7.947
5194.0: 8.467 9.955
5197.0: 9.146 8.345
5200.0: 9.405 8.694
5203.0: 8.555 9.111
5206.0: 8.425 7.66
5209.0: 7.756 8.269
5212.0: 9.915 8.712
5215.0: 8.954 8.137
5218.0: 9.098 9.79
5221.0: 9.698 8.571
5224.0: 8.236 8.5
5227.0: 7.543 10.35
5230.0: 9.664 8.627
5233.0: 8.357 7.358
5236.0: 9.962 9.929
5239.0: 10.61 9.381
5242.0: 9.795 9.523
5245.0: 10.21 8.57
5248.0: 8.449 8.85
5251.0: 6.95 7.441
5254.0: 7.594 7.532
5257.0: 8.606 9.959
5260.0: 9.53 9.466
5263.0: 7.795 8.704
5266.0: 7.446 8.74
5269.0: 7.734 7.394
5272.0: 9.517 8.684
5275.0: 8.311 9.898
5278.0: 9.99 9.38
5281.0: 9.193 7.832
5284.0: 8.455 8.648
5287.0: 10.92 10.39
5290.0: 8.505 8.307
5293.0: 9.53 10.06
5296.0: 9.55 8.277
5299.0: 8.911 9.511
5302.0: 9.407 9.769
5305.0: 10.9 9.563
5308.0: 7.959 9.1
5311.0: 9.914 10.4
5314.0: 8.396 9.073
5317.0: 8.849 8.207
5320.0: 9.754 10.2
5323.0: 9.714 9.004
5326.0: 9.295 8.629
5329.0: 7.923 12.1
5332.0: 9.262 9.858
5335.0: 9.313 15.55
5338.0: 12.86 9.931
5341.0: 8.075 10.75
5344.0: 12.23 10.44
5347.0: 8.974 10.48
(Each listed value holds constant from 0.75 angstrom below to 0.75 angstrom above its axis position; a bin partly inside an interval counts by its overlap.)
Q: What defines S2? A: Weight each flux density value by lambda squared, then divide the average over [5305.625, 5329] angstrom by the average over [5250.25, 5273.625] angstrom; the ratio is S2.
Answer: 1.1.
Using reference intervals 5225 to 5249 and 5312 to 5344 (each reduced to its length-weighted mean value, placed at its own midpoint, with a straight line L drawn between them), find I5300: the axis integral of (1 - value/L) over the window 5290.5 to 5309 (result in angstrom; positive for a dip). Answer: 0.7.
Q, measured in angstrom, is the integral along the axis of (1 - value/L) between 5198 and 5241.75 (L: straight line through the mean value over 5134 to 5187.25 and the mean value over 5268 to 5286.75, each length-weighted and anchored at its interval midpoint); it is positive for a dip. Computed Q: -0.87 angstrom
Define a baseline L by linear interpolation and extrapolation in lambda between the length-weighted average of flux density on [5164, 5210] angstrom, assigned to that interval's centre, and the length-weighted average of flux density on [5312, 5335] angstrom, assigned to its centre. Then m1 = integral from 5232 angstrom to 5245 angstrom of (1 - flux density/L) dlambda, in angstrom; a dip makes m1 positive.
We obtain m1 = -0.9 angstrom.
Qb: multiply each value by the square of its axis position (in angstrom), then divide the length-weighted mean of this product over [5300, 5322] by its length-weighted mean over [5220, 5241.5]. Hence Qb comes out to 1.1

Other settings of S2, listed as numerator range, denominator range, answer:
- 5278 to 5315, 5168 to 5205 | 1.15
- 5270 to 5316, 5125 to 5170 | 1.11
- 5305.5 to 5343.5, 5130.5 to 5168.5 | 1.19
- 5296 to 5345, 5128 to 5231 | 1.19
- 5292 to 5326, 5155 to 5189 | 1.17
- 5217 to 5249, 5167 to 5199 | 1.12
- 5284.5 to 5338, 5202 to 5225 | 1.14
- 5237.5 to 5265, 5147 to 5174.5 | 1.07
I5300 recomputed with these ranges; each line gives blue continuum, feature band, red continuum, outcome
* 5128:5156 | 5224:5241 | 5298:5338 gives 0.3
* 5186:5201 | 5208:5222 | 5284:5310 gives -0.1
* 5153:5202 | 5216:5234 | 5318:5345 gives 0.3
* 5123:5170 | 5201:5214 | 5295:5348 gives 0.8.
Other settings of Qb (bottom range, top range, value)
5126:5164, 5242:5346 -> 1.13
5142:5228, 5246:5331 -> 1.08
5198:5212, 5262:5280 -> 1.04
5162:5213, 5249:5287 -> 1.05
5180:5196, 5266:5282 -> 1.10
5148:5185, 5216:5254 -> 1.07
